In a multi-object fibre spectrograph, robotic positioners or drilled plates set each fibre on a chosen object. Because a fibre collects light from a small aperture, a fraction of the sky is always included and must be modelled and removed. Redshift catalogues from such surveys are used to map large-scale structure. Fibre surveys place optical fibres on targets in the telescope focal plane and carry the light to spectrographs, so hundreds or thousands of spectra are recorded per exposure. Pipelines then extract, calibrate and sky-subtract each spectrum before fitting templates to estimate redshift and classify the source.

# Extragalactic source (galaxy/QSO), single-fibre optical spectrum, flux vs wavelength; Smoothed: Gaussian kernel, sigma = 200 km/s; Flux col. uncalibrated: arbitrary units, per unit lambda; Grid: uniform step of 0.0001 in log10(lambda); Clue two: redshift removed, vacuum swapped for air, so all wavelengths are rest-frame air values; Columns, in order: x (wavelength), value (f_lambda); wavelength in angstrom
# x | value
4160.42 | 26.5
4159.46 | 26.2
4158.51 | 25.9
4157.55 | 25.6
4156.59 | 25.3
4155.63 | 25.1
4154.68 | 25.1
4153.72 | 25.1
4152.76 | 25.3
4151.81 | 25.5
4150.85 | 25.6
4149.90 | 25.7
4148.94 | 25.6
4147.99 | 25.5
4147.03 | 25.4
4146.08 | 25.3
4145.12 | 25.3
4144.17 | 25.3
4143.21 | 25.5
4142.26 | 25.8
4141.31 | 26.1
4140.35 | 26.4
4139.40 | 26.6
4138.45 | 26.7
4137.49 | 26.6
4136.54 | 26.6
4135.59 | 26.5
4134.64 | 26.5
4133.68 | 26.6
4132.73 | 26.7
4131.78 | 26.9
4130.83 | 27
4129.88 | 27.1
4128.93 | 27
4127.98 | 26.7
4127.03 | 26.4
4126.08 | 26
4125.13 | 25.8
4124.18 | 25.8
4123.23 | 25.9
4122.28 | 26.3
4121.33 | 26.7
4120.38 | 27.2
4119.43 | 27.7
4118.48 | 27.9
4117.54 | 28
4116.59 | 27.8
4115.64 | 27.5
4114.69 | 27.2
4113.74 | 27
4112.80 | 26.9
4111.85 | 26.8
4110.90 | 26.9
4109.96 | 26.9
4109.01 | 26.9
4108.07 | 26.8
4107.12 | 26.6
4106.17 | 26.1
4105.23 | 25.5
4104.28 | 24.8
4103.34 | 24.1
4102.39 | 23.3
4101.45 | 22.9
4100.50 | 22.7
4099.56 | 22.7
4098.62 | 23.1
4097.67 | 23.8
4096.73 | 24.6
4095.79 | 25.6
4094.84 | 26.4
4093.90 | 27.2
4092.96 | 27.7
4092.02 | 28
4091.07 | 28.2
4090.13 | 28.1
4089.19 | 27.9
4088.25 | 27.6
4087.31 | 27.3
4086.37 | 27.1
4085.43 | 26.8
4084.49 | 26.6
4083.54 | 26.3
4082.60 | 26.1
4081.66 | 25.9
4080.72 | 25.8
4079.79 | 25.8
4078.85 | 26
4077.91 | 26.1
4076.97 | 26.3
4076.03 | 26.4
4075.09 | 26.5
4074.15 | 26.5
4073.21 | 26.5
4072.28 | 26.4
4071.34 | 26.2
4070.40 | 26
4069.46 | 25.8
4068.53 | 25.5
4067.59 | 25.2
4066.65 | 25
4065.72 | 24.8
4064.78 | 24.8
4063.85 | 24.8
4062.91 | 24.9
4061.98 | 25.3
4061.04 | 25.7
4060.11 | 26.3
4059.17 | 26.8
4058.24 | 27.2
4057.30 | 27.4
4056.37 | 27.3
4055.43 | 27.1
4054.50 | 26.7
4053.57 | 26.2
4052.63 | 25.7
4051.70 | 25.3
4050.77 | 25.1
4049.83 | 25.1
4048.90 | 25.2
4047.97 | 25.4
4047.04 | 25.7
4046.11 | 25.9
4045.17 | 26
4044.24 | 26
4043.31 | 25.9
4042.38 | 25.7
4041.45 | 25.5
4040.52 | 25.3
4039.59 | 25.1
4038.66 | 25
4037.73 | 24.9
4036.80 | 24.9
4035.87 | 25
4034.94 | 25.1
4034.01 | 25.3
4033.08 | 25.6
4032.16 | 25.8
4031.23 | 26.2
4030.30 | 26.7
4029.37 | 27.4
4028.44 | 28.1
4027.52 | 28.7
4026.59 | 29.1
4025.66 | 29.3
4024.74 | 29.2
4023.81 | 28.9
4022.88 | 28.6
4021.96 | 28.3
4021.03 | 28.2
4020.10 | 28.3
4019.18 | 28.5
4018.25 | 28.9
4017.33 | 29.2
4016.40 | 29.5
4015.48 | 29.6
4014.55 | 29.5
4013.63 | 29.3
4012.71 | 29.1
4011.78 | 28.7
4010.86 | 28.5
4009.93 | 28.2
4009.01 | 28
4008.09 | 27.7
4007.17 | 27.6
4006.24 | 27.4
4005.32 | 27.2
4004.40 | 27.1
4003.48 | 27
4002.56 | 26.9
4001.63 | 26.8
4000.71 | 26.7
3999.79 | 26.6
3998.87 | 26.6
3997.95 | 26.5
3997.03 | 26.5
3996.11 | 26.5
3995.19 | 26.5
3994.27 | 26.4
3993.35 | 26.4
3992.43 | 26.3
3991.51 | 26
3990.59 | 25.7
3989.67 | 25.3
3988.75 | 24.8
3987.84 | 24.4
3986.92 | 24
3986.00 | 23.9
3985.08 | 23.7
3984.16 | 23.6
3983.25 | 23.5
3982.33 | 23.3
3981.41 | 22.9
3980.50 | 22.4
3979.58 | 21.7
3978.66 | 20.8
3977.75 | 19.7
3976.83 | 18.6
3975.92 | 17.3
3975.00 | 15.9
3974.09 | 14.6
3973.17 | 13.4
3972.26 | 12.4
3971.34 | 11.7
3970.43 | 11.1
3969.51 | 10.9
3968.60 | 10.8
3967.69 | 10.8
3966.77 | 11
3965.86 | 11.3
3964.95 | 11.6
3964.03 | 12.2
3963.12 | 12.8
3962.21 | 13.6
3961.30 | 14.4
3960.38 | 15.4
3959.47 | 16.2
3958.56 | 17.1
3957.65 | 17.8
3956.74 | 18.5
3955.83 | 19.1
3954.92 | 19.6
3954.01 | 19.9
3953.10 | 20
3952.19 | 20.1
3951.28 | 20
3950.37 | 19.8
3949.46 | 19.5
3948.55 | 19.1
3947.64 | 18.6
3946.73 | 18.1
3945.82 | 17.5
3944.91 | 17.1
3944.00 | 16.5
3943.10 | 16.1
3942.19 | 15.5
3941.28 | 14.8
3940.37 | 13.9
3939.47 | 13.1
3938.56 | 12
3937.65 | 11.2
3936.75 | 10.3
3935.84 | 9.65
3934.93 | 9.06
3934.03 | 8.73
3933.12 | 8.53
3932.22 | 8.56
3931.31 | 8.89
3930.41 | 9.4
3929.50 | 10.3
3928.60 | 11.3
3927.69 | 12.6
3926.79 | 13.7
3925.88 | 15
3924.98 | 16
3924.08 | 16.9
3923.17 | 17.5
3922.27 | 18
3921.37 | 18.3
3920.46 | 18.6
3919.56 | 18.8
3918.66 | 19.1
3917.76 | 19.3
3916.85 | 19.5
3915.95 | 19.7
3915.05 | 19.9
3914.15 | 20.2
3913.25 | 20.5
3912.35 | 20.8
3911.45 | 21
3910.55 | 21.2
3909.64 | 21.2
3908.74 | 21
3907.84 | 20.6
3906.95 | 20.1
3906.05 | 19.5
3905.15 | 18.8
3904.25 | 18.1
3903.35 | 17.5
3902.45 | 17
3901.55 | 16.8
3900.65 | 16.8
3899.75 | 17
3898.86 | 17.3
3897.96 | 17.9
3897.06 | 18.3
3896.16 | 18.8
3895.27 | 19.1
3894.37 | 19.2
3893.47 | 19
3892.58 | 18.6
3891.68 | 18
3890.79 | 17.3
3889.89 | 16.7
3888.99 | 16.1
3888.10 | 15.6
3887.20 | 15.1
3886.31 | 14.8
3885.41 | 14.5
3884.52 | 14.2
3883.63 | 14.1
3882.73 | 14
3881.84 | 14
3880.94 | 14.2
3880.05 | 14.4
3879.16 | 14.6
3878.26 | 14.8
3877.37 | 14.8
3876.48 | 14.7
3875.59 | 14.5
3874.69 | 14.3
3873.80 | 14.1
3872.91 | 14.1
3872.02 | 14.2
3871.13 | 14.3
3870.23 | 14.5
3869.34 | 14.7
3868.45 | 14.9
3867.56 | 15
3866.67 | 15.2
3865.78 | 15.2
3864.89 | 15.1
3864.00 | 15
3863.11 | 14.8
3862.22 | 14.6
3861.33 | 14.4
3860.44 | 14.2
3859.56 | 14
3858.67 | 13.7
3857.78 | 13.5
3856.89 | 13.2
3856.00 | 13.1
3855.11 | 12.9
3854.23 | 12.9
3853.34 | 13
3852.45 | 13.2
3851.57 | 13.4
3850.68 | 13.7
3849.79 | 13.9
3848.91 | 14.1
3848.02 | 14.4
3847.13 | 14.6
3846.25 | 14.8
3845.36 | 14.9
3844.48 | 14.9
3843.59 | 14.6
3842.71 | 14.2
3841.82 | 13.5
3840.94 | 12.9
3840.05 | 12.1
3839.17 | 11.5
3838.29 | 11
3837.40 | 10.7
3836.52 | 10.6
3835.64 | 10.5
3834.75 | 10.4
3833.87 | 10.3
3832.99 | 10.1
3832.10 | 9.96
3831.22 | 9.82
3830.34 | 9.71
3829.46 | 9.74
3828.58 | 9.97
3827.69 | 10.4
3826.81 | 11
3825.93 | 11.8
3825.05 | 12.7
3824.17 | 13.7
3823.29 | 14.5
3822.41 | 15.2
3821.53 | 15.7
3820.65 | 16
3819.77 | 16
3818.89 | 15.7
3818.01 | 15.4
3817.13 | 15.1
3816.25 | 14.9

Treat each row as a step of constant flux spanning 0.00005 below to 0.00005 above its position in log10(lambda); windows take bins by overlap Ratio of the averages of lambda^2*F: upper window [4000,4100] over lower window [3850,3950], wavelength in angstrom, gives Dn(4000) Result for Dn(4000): 1.83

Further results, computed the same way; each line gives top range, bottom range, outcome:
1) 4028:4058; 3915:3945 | 1.92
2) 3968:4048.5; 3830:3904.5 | 1.85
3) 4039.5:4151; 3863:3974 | 1.81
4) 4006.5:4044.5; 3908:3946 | 1.86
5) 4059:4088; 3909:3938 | 1.81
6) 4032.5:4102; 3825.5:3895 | 2.08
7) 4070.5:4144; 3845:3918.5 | 1.82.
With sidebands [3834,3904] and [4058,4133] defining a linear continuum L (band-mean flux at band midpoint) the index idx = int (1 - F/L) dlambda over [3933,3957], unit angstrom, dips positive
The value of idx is 3.6 angstrom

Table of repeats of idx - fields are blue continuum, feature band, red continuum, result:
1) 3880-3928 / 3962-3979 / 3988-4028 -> 7.4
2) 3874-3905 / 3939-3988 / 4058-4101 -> 7.0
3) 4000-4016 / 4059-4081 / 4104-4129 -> 1.2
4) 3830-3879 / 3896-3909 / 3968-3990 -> -2.2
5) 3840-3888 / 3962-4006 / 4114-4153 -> -2.3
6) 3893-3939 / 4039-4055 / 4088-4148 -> -2.0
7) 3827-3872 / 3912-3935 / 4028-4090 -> 2.7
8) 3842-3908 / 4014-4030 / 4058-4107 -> -4.2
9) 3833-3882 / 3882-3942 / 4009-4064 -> 4.5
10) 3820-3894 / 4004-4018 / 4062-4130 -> -4.3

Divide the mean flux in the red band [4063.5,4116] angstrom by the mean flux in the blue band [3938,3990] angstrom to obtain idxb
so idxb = 1.5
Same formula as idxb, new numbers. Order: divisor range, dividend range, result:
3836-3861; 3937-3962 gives 1.27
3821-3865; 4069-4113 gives 2.03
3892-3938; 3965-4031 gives 1.46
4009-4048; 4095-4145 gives 0.96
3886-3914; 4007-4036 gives 1.52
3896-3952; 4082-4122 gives 1.60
